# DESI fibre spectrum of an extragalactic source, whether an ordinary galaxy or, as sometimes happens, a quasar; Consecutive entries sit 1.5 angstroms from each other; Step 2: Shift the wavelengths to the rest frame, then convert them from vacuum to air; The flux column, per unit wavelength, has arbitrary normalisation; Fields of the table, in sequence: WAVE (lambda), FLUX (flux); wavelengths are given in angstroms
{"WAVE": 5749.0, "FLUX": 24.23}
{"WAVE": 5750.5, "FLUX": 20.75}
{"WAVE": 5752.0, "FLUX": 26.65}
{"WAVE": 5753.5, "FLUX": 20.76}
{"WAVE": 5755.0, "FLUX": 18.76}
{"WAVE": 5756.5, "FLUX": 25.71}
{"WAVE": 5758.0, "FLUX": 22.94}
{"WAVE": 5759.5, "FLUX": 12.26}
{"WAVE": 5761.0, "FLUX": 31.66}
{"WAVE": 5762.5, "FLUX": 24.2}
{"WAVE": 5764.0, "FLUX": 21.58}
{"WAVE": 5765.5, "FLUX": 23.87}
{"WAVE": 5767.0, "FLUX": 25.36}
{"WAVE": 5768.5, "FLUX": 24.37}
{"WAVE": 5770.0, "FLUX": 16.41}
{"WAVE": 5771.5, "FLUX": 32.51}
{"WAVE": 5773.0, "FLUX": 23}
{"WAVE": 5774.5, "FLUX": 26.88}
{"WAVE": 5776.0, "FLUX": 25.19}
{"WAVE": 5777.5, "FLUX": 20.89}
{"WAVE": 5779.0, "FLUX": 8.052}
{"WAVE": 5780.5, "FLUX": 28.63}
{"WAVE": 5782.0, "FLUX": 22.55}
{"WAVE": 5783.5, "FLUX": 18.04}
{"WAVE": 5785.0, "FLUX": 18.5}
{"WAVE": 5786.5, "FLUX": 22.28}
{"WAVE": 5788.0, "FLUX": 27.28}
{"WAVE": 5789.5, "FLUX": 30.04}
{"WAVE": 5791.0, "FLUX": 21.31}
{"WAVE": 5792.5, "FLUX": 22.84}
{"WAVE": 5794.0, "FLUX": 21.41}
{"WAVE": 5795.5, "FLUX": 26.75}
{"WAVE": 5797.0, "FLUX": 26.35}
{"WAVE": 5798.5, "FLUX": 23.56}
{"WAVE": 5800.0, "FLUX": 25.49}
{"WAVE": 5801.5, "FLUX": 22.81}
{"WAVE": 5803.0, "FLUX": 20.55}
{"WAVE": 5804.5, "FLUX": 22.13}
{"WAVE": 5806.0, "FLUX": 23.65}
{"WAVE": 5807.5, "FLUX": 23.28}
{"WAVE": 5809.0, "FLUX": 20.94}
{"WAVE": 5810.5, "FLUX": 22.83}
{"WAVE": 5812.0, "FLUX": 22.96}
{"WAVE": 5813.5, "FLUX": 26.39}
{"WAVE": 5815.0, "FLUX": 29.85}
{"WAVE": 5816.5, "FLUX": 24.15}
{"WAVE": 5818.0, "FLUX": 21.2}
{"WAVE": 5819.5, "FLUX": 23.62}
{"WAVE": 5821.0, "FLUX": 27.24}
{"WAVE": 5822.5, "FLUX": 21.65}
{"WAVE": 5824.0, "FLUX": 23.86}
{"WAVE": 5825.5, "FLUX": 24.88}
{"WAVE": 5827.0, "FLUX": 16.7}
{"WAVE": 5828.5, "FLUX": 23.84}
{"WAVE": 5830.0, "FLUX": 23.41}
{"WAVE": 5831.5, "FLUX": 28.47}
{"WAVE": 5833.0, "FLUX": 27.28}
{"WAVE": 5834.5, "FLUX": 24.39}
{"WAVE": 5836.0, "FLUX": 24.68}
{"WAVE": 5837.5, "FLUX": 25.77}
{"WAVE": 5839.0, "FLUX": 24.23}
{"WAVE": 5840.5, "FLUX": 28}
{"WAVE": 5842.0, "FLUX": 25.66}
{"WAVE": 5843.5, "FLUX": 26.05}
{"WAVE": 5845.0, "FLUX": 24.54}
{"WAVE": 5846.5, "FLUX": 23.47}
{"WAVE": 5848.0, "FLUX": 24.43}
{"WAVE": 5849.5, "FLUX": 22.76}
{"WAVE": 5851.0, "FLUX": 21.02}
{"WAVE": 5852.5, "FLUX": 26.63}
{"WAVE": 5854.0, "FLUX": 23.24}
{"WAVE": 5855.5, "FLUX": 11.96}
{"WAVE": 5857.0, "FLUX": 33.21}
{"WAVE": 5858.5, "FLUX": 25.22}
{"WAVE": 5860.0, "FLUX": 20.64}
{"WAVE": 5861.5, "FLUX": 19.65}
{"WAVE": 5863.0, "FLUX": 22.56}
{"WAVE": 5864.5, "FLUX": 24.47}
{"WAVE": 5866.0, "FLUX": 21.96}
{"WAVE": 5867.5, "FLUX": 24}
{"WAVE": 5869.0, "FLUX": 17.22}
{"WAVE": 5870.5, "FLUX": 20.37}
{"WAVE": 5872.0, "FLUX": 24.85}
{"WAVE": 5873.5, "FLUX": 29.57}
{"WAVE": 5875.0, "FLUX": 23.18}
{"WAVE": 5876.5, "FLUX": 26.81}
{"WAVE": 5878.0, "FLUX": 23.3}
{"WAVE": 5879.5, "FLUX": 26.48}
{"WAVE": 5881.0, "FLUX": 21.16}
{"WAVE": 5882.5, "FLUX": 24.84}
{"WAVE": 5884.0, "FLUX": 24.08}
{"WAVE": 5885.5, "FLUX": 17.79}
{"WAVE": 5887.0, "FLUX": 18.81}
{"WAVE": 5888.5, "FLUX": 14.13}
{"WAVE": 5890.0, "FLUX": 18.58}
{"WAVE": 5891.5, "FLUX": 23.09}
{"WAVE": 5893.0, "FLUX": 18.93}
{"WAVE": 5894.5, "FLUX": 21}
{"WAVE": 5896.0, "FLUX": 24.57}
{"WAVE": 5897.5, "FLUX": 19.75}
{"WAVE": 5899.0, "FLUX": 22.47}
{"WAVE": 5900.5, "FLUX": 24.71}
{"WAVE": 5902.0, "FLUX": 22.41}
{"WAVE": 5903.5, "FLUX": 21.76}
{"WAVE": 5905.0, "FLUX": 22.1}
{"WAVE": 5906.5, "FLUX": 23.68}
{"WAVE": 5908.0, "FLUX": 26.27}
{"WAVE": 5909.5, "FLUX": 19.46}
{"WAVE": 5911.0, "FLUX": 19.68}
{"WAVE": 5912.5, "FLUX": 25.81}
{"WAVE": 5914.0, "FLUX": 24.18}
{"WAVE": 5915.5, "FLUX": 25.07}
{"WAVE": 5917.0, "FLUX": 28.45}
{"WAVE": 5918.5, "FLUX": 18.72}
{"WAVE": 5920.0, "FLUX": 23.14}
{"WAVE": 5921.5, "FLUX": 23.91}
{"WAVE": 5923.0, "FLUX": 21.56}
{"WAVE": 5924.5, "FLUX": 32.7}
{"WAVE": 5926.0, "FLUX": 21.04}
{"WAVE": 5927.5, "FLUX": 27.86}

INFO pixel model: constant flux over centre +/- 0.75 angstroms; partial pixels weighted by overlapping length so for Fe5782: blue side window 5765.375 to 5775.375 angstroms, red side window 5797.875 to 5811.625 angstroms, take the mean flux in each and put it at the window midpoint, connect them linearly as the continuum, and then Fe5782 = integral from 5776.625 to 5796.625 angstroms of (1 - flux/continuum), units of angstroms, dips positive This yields 1.2 angstroms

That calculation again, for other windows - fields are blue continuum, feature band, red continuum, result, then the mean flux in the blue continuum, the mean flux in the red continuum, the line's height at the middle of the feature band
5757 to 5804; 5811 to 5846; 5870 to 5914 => -2.85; 23.2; 22.4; 22.8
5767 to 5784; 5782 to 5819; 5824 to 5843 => 0.05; 22.6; 24.8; 23.5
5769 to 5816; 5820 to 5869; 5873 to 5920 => -1.85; 23.3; 22.6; 23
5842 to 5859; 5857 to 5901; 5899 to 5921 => 2.25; 23.9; 23.2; 23.6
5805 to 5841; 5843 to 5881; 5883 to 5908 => -1.31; 24.3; 21.3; 22.7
